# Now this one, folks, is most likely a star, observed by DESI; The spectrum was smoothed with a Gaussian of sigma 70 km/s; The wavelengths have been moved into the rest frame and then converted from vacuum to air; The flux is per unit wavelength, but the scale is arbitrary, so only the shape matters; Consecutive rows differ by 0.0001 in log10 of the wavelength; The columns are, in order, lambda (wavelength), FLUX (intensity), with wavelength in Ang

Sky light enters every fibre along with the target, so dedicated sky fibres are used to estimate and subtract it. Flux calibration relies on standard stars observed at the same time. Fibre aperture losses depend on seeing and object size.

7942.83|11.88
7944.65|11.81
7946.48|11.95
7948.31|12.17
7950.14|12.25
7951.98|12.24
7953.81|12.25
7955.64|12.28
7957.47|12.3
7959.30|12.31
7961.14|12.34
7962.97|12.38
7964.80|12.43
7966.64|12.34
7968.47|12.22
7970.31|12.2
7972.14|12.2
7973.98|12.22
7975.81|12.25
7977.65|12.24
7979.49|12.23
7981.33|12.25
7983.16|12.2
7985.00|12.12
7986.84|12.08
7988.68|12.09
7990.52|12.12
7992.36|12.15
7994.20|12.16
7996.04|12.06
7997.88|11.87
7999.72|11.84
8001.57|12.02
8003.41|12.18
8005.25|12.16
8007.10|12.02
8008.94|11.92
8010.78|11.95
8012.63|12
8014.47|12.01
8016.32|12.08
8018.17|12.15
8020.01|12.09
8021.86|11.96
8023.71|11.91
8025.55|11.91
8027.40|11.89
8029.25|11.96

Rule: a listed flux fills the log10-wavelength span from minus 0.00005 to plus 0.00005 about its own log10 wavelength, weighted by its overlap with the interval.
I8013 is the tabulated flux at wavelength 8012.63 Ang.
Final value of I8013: 12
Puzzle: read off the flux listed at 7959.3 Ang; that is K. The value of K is 12.31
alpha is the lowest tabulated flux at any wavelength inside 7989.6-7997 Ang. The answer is 12.06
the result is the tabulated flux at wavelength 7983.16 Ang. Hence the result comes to 12.2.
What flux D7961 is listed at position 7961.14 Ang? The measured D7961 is 12.34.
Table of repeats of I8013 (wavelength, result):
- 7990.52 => 12.12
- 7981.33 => 12.25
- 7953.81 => 12.25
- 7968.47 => 12.22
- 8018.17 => 12.15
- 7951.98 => 12.24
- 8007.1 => 12.02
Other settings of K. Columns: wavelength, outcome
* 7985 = 12.12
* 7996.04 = 12.06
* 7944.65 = 11.81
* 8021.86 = 11.96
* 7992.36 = 12.15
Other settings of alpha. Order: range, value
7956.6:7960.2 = 12.3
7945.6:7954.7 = 11.95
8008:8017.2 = 11.92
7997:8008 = 11.84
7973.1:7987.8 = 12.08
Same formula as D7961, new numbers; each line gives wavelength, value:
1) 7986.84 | 12.08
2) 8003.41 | 12.18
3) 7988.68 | 12.09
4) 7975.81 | 12.25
